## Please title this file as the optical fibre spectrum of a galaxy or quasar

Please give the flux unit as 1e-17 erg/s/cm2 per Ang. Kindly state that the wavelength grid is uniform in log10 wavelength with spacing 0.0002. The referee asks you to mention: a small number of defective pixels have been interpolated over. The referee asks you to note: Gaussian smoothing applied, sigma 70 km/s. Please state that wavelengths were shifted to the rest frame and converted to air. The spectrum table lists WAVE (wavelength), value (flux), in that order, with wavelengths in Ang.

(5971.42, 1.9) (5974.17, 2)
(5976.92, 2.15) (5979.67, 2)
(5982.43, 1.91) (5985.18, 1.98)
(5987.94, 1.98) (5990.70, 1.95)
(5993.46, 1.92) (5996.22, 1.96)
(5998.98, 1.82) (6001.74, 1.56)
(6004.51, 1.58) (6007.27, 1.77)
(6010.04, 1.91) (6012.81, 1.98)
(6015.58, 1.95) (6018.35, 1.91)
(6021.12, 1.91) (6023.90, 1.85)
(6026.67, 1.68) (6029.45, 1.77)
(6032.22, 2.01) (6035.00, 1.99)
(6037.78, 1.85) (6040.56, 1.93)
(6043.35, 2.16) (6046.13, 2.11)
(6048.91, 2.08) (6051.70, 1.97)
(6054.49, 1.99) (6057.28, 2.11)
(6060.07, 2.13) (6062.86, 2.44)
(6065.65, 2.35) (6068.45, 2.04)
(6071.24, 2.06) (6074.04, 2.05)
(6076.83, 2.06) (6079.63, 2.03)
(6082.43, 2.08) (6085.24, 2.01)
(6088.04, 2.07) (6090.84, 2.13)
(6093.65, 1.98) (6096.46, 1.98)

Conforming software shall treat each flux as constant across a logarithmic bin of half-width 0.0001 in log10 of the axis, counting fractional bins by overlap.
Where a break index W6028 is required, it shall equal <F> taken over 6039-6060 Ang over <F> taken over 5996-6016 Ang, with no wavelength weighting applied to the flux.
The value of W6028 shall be 1.1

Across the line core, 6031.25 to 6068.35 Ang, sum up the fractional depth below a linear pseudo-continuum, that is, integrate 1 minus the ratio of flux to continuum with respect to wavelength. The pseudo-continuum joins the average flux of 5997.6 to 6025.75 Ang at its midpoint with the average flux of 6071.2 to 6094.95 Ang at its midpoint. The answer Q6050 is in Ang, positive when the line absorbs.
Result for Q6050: -2.7 Ang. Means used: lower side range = 1.82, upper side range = 2.05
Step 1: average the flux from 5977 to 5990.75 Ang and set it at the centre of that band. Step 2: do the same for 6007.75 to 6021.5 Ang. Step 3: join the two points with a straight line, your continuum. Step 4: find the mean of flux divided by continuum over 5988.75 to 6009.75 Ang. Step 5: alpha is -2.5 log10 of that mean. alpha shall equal 0.09 mag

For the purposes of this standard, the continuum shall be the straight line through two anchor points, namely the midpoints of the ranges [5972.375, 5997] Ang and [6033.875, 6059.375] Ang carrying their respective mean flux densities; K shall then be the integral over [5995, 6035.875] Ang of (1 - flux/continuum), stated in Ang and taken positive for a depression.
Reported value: 3.31 Ang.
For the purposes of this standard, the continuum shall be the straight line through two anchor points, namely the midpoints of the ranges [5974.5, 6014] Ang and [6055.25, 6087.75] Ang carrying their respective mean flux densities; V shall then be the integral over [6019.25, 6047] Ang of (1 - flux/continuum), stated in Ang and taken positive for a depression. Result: 1.2 Ang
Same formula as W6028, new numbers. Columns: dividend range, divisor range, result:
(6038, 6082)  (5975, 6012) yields 1.11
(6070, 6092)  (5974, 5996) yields 1.04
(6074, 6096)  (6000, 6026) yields 1.13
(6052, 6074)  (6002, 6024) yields 1.16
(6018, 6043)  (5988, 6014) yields 1.03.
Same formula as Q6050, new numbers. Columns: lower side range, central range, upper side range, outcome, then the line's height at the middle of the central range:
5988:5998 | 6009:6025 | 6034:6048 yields 0.46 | 1.98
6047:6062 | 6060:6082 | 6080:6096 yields -0.89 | 2.06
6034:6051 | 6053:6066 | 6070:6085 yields -0.99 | 2.03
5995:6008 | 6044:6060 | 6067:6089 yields -1.00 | 1.94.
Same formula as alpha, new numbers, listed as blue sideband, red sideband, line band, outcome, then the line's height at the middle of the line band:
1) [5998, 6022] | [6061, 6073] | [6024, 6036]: 0.06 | 1.96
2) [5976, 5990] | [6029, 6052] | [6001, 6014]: 0.13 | 2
